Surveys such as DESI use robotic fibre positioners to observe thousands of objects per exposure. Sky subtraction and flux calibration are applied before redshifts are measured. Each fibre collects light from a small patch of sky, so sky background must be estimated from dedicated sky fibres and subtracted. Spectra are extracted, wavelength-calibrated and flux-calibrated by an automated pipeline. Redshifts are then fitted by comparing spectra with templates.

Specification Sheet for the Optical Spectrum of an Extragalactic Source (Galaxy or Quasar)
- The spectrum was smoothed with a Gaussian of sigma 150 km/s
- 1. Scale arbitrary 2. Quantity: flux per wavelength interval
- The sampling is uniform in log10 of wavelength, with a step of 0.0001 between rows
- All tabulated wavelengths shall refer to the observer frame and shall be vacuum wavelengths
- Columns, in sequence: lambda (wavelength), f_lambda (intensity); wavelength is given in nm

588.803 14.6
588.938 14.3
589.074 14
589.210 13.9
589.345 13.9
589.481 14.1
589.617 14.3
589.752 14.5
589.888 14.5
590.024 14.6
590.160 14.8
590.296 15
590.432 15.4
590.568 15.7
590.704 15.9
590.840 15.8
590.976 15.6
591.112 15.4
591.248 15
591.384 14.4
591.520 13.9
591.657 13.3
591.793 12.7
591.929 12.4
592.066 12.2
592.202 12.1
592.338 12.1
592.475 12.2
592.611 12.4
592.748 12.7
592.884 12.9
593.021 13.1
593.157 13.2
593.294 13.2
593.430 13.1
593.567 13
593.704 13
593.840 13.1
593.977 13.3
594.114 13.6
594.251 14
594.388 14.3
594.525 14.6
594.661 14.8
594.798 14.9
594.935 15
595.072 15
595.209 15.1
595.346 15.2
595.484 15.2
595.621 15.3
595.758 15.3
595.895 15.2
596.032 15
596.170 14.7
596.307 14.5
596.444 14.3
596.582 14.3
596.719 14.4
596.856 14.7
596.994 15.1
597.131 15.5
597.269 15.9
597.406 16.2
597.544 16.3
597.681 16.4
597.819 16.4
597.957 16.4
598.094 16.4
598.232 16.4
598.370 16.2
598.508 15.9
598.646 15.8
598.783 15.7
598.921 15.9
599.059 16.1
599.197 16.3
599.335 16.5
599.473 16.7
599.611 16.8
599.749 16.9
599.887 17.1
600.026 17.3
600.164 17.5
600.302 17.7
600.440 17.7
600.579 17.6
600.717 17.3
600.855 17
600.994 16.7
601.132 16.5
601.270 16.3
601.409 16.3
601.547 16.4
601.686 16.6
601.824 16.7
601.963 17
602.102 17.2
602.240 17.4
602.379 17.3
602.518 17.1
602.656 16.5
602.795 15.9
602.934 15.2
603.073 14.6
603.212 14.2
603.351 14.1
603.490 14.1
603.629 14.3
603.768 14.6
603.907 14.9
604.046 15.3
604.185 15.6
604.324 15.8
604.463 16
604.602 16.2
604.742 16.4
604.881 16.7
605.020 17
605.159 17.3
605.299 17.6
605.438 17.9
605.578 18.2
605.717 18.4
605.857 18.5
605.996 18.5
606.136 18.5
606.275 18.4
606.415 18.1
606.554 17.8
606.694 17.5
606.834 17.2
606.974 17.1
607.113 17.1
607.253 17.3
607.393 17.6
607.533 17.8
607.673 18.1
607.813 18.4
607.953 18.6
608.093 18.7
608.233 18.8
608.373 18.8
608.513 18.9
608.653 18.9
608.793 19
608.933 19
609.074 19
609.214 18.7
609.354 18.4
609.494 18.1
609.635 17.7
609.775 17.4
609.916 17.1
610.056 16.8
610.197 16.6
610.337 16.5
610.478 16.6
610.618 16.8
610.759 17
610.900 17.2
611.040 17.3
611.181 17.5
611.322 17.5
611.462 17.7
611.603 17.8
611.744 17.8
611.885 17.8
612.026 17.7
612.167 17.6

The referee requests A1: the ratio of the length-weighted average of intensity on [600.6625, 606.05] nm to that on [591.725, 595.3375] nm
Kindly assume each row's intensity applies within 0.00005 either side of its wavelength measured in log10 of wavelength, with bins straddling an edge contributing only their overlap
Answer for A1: 1.22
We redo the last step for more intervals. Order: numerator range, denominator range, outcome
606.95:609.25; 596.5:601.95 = 1.12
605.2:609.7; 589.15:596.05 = 1.29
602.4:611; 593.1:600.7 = 1.11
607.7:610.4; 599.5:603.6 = 1.10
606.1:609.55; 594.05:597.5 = 1.22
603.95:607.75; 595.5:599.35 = 1.11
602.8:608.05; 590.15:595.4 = 1.21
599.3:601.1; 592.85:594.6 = 1.28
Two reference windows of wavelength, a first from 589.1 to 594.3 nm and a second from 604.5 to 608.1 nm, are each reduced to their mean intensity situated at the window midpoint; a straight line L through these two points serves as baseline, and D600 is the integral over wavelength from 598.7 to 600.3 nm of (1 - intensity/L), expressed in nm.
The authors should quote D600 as -0.08 nm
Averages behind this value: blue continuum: 13.8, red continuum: 17.7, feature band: 16.7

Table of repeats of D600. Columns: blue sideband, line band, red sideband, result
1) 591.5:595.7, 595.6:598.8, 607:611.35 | -0.21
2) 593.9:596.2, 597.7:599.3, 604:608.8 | -0.06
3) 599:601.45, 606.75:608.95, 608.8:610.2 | -0.05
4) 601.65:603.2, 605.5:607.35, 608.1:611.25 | -0.07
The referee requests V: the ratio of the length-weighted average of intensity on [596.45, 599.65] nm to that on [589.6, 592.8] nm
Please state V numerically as 1.1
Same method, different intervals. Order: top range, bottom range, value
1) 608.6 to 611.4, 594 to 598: 1.17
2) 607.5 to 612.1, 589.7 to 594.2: 1.30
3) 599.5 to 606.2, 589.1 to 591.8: 1.13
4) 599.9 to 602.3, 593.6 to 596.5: 1.17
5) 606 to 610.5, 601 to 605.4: 1.12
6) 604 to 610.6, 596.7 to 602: 1.07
